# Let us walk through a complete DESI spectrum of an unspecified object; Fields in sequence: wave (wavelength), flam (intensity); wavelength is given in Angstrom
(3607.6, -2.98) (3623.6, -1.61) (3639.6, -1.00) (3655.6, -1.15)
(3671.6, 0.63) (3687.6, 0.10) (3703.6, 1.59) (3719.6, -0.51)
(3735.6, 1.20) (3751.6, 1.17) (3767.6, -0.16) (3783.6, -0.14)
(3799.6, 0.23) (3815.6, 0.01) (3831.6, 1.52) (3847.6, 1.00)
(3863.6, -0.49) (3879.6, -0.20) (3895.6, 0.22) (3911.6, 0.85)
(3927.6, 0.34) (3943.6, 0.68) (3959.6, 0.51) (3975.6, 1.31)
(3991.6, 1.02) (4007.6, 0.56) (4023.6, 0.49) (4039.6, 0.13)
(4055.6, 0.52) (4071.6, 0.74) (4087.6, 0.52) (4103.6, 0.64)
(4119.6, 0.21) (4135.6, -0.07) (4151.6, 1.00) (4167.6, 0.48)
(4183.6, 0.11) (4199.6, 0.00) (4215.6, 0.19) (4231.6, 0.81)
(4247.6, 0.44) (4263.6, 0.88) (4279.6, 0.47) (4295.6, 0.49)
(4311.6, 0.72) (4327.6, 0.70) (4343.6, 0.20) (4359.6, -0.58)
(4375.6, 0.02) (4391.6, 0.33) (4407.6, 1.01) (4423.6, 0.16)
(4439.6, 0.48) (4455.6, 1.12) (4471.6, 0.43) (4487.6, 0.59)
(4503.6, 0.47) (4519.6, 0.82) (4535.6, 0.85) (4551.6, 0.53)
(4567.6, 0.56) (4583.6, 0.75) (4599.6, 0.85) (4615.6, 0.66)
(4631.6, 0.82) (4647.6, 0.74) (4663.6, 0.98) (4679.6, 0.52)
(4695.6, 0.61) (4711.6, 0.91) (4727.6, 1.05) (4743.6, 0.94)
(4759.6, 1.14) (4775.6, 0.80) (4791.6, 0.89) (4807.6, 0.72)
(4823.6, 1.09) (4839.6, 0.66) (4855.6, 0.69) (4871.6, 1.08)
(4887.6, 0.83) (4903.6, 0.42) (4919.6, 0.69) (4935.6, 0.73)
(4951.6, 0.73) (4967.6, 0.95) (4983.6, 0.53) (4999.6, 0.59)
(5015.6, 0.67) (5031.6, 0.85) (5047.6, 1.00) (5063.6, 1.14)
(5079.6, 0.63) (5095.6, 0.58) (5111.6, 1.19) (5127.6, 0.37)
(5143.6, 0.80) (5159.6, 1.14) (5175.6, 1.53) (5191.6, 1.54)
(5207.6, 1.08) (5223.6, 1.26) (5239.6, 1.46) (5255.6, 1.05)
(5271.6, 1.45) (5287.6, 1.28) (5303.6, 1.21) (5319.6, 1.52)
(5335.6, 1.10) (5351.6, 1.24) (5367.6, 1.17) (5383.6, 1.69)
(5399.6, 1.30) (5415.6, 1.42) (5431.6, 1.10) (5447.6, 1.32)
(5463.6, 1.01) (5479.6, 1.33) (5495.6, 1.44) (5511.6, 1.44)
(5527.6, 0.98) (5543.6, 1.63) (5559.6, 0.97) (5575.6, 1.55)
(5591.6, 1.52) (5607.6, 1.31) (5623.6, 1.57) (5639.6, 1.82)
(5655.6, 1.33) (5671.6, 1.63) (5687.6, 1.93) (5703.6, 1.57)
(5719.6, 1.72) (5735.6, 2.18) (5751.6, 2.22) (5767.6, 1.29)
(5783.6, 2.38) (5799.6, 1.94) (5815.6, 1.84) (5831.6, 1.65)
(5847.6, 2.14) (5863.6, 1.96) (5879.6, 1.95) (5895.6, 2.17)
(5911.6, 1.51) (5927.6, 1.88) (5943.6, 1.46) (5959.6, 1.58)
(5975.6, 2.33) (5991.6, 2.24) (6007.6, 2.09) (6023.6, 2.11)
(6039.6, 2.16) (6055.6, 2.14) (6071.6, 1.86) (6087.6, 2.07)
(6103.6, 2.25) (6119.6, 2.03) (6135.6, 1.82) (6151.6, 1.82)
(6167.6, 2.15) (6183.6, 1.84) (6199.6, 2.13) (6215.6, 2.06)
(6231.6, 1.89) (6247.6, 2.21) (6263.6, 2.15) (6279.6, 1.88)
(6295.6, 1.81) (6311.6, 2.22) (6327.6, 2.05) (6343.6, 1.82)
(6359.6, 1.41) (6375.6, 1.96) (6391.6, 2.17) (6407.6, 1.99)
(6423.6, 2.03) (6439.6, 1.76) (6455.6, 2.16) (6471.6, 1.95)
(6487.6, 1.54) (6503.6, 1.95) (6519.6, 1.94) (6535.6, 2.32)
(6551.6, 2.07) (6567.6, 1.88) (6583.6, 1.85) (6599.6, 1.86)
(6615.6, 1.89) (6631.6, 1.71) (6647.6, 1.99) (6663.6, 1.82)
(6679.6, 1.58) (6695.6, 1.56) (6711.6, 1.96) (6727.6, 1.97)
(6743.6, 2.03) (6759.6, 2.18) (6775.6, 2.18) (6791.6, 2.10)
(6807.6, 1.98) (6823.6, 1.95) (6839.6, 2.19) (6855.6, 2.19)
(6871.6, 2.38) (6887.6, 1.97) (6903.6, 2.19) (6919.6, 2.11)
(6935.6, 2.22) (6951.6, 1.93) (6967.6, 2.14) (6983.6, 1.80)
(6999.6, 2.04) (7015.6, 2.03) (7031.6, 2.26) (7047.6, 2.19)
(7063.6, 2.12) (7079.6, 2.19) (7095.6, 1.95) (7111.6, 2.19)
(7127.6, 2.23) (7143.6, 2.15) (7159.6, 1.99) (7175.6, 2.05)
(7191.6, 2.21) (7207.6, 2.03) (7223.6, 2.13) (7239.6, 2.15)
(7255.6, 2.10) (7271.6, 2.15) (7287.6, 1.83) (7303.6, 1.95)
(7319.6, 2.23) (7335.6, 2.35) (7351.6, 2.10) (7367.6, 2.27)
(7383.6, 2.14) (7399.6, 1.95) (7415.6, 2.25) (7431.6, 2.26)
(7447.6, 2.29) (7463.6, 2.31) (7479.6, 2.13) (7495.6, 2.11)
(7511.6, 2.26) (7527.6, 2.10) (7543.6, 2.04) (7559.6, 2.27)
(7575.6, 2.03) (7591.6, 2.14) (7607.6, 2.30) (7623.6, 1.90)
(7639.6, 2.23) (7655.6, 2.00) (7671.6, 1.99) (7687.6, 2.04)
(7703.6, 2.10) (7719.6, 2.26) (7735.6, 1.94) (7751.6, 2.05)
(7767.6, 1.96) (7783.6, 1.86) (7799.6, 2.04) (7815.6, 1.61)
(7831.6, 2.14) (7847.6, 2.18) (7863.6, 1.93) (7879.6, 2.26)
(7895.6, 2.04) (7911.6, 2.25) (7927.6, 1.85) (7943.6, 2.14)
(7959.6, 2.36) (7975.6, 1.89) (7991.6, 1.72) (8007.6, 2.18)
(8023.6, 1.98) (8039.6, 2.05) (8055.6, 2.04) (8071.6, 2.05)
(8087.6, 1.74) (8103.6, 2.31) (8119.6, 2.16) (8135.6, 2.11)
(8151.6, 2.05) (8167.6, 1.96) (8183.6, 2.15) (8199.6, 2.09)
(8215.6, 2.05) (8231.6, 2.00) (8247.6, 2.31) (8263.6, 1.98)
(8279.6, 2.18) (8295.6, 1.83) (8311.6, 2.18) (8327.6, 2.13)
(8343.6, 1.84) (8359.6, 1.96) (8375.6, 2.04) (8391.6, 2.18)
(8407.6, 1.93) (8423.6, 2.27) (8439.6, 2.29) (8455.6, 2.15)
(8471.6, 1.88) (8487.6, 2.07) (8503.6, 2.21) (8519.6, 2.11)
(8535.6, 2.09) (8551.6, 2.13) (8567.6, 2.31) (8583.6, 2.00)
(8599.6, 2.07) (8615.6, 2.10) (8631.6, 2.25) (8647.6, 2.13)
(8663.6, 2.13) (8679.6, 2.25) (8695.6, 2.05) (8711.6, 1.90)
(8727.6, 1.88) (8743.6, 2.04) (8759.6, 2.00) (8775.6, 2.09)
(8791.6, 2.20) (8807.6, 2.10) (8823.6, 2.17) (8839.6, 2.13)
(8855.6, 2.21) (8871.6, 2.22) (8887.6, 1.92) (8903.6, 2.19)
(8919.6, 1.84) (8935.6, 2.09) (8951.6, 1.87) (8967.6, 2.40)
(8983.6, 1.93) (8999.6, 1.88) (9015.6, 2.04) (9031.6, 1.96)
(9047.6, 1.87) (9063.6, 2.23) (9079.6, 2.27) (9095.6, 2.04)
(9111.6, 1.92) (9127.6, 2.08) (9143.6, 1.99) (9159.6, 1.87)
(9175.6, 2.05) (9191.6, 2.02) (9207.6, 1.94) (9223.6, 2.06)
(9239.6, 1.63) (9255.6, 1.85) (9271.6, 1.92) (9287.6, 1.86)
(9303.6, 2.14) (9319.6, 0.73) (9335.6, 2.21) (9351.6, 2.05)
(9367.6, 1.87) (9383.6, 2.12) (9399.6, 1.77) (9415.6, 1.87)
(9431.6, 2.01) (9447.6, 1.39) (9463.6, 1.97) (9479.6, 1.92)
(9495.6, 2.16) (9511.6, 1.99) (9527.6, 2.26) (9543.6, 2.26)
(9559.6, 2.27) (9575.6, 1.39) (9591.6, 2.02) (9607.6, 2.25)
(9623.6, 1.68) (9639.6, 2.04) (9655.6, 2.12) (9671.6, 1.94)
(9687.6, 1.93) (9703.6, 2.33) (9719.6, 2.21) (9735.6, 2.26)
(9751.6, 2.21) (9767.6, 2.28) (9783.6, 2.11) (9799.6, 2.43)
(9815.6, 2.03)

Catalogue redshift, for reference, 0.292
